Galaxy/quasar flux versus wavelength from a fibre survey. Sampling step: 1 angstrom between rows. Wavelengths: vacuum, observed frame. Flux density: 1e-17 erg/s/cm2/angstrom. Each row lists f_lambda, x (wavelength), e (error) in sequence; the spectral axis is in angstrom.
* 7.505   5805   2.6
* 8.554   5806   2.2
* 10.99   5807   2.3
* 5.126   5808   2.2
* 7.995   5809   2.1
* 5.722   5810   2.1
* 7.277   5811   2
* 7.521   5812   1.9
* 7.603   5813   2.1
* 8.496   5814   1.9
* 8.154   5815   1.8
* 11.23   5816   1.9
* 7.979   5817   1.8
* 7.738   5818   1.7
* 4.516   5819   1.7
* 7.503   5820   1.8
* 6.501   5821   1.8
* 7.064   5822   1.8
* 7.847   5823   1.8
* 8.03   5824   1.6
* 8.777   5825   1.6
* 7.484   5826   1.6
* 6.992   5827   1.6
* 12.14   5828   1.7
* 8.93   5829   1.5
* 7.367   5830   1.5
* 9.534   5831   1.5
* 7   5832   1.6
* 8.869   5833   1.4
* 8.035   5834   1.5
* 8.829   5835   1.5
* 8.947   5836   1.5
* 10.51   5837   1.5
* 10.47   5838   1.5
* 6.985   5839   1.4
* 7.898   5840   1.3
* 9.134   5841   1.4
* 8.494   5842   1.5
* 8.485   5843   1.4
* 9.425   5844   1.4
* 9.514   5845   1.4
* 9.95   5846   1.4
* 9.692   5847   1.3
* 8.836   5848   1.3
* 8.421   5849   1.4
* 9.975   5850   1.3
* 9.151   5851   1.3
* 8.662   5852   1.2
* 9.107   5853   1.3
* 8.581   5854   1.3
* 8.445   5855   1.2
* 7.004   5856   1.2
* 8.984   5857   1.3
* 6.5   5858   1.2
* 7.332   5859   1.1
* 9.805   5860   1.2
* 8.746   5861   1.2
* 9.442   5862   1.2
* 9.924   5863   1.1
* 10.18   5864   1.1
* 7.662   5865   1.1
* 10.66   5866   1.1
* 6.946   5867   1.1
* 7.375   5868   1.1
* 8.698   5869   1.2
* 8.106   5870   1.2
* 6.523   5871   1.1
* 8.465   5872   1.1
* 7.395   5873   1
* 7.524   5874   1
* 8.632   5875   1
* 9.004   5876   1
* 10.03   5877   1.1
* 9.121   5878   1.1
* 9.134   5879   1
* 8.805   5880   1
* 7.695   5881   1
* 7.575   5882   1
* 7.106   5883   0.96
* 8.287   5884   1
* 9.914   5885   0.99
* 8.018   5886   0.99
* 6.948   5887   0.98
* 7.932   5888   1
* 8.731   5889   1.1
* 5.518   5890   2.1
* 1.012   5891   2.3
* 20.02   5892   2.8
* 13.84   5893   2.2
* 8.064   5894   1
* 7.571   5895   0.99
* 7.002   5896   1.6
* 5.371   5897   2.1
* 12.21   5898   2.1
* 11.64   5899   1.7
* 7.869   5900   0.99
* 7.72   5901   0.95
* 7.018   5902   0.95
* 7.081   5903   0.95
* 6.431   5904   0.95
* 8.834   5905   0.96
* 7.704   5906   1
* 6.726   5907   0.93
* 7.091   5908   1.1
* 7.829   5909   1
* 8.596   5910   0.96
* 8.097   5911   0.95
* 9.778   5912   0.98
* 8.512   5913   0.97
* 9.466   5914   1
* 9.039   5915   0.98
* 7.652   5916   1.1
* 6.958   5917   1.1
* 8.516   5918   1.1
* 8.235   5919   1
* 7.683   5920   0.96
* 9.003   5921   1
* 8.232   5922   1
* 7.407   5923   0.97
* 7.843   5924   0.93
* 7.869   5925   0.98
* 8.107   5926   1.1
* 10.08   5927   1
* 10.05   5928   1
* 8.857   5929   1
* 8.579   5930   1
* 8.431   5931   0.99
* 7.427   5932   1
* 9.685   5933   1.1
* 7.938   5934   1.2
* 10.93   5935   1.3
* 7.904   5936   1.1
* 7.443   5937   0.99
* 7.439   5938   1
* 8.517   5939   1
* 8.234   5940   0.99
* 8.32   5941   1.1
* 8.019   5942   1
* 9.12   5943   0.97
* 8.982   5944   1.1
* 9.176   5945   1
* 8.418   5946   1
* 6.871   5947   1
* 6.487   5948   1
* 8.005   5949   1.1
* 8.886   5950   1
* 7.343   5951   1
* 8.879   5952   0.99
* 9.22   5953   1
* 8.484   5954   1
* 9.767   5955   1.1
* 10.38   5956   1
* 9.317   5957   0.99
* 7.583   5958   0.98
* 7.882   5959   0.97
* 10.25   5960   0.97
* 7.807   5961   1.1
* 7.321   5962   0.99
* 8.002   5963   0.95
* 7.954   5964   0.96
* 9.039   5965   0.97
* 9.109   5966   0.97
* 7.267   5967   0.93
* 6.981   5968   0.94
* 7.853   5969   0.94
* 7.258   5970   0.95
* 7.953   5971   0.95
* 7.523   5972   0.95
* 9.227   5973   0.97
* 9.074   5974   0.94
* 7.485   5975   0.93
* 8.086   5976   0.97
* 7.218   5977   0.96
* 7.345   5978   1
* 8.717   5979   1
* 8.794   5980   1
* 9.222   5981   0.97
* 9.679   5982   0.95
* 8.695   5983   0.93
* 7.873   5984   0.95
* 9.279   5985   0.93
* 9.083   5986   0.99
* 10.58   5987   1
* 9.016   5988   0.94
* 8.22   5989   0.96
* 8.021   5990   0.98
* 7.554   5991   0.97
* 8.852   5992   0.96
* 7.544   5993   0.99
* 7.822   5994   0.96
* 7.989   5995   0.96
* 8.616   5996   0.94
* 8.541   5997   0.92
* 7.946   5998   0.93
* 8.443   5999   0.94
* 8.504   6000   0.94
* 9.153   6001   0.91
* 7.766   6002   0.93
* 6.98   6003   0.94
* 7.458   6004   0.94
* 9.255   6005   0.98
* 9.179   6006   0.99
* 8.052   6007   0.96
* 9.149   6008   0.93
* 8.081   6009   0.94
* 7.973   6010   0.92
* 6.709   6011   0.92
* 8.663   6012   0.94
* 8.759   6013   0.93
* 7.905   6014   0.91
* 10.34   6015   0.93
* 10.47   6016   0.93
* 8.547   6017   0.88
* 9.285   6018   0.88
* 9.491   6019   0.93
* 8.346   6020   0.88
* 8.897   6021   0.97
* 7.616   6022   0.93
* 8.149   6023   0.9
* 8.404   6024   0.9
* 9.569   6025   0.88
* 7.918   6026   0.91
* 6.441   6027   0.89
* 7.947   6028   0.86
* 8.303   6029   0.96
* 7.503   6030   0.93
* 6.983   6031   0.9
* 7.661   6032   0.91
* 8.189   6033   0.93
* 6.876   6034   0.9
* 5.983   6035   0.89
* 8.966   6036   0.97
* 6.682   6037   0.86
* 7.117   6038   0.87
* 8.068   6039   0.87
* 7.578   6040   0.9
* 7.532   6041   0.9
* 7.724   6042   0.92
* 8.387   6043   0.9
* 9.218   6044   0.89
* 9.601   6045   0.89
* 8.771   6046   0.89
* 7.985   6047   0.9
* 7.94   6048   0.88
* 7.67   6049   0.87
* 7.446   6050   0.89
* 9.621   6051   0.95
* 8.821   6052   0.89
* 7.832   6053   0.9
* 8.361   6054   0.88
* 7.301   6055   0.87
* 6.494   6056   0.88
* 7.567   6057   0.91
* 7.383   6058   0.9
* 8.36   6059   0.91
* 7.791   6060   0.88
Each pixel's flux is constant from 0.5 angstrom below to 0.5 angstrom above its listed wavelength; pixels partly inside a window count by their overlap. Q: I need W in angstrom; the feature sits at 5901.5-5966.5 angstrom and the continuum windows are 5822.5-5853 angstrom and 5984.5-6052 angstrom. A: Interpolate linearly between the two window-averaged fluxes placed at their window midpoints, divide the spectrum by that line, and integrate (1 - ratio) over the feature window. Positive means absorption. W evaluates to 1.5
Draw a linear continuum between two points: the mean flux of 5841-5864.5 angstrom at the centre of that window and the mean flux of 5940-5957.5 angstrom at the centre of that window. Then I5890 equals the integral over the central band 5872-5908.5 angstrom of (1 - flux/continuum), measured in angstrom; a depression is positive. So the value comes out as 1.7 angstrom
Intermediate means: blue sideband 8.9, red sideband 8.56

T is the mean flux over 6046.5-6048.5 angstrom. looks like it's 7.96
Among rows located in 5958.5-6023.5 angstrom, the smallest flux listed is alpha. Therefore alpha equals 6.709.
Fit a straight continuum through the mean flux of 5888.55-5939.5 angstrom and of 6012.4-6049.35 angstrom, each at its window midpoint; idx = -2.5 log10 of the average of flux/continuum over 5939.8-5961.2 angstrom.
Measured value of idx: -0.02 mag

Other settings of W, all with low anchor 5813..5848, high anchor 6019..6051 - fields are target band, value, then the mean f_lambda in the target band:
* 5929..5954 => -0.5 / 8.36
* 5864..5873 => 0.3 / 8.14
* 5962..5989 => -0.9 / 8.37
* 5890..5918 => -0.5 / 8.43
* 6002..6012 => -0.1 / 8.11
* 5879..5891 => 1.0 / 7.63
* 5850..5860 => 0.1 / 8.37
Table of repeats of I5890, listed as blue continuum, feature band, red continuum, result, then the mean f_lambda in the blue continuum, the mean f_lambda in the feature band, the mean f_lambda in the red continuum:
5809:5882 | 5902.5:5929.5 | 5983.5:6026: 0.8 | 8.43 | 8.21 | 8.52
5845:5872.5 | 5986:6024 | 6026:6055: -2.1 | 8.65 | 8.49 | 7.89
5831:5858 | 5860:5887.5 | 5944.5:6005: 0.7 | 8.79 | 8.47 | 8.34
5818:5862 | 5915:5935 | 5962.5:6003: -0.1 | 8.48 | 8.43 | 8.32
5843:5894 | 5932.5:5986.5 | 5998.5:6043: -0.2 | 8.68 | 8.39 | 8.15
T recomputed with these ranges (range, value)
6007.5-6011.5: 7.98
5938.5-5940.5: 8.38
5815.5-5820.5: 7.79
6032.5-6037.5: 7.34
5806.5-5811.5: 7.42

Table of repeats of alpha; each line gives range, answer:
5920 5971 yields 6.487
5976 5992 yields 7.218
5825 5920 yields 1.012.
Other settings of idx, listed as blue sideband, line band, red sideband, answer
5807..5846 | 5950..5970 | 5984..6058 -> -0.03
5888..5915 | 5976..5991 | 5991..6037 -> -0.05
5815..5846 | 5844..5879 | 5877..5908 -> -0.04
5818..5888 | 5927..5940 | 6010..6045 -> -0.04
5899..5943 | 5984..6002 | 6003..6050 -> -0.04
